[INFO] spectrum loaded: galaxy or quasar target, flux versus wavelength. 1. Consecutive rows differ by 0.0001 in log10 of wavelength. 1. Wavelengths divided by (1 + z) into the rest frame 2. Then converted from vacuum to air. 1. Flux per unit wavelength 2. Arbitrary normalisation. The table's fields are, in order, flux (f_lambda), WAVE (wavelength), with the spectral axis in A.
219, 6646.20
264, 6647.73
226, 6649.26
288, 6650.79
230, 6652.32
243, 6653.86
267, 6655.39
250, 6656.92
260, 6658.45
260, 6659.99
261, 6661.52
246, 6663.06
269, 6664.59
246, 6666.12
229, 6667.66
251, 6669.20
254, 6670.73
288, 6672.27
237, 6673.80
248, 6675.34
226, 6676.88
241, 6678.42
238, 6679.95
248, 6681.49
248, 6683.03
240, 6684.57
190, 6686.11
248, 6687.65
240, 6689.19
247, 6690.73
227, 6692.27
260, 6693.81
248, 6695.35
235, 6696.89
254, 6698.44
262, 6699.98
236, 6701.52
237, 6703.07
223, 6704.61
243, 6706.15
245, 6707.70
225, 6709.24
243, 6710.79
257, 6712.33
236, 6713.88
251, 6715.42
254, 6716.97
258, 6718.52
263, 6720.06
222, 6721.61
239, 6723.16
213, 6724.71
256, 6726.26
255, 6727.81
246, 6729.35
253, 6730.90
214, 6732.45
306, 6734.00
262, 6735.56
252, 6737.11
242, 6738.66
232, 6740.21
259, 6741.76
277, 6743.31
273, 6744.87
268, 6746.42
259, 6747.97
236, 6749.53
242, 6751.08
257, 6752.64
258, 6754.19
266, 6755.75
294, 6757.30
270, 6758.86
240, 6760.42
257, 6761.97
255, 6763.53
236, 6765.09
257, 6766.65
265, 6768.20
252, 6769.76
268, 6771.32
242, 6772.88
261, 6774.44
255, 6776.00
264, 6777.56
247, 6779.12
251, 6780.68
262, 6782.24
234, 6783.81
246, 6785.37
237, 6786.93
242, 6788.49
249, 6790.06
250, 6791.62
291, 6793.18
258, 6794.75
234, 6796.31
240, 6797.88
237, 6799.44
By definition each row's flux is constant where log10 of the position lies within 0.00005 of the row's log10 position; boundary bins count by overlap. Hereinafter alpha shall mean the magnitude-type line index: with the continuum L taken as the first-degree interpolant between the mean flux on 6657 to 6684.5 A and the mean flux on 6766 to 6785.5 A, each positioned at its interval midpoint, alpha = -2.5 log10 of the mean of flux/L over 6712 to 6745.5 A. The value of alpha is 0.007 mag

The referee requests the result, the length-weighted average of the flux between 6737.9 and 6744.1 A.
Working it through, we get 253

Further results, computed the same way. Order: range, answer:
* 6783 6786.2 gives 240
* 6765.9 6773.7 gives 257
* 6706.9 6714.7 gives 241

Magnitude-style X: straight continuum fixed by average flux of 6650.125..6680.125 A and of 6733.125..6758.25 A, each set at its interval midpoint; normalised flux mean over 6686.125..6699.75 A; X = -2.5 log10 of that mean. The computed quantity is 0.05 mag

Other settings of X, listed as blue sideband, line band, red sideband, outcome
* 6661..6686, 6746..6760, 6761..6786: -0.036 mag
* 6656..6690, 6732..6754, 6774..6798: -0.029 mag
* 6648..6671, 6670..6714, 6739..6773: 0.051 mag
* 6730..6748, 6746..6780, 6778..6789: -0.021 mag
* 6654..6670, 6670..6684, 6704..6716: 0.009 mag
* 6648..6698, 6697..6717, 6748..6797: 0.028 mag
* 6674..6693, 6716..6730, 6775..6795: -0.010 mag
